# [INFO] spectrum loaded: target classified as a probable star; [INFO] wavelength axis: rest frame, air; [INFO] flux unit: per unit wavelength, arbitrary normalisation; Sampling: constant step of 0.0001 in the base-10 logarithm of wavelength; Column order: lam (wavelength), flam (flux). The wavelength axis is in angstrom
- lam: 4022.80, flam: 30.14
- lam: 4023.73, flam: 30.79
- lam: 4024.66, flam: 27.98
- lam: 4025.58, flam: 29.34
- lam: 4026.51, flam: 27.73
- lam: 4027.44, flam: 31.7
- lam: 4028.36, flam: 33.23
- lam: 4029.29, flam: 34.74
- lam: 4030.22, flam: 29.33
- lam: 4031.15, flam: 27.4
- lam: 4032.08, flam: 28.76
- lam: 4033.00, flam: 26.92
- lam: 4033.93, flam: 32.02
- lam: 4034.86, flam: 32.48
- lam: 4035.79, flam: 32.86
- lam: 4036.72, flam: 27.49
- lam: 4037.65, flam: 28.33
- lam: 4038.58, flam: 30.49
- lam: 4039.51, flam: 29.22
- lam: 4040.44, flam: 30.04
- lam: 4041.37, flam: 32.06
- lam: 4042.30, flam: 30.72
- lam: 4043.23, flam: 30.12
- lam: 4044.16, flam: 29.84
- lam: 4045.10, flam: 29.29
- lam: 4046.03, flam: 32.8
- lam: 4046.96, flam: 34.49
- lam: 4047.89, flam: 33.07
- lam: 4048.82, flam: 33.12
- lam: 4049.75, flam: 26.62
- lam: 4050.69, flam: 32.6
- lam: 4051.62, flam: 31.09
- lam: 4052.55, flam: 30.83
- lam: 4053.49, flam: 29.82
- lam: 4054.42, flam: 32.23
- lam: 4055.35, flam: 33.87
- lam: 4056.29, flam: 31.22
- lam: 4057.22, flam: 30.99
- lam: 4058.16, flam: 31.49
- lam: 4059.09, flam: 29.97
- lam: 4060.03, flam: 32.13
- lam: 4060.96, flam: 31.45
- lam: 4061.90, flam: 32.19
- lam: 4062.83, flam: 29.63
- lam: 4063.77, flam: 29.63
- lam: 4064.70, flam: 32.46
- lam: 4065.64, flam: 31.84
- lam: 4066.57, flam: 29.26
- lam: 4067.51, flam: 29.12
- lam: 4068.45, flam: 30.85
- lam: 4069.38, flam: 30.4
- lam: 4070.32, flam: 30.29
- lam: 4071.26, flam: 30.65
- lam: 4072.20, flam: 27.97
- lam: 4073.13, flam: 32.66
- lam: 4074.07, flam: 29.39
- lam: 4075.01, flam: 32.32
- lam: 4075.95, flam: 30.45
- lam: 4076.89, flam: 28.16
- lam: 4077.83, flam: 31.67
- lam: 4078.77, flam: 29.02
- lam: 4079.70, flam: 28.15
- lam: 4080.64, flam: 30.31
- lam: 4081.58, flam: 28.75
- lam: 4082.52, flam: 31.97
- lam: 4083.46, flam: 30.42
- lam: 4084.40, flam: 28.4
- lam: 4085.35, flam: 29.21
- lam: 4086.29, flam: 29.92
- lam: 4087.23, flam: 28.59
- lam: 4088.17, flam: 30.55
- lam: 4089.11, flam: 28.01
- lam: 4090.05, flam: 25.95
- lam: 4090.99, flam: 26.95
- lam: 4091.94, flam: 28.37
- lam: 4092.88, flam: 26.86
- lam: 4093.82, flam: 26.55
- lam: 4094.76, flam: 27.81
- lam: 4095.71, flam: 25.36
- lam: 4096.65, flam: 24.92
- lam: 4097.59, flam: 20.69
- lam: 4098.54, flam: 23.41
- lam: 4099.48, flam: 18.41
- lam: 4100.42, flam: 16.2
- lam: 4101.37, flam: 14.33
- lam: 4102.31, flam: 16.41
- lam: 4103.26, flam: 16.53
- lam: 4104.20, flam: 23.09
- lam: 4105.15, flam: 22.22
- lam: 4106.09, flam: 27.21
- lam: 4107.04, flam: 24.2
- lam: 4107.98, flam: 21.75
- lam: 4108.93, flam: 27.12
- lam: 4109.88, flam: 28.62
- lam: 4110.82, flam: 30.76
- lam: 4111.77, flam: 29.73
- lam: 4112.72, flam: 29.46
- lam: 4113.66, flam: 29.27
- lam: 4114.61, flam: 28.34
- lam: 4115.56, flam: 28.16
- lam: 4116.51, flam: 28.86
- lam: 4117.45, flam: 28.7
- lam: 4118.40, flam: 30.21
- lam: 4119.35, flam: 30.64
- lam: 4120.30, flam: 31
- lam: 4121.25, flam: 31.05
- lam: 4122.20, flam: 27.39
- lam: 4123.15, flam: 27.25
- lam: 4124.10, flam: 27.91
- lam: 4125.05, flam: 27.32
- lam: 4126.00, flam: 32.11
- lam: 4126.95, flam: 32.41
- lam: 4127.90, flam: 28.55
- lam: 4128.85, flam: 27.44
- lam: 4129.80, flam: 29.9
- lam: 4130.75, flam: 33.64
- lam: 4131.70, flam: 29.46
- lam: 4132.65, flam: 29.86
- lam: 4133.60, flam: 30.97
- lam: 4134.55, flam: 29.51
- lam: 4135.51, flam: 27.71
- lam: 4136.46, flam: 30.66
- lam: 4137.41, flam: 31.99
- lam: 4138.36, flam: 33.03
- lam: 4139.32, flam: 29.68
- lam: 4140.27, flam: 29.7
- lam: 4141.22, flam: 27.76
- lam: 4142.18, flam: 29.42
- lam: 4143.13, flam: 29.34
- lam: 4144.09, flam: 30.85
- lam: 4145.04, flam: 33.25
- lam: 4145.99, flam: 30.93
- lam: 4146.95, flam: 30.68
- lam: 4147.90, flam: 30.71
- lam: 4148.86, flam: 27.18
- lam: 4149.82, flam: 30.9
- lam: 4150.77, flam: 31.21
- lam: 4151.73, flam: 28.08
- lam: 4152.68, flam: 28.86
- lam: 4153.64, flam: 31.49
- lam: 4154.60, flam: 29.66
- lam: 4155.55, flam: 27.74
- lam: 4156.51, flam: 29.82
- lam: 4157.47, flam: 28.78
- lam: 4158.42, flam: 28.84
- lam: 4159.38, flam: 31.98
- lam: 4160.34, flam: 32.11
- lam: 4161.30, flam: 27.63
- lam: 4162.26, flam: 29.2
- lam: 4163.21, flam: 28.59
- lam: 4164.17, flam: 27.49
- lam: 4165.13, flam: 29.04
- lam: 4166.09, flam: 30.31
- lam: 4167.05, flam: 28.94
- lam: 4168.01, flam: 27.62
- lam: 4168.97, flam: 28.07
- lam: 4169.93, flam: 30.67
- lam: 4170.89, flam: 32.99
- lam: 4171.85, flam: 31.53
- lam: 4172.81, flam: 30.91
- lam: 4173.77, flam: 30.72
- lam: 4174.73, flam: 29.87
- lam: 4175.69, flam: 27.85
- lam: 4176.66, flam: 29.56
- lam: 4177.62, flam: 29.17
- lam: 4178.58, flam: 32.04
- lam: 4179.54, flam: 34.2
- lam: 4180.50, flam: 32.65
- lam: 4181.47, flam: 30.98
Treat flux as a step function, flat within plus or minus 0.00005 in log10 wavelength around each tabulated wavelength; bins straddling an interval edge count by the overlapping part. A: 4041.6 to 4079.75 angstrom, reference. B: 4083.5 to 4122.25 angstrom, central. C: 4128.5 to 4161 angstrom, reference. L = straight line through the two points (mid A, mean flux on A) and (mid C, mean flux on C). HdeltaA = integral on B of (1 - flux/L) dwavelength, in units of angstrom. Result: 5.5 angstrom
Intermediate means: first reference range 30.9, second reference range 30.1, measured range 26.2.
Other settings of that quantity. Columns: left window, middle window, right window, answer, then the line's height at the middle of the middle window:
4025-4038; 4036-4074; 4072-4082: -0.9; 30.1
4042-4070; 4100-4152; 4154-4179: 3.4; 30.2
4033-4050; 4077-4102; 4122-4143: 3.1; 30.2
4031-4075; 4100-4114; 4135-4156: 3.0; 30.3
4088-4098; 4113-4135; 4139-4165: -1.1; 28.2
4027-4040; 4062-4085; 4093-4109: -4.3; 25.5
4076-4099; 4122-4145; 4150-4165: -0.7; 28.9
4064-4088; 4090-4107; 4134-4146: 4.1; 30.2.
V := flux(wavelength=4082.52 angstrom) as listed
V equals 31.97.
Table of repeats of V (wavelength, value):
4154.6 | 29.66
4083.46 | 30.42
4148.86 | 27.18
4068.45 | 30.85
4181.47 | 30.98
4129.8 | 29.9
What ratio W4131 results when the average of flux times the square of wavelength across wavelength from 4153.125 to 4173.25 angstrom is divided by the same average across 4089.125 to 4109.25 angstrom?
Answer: 1.32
